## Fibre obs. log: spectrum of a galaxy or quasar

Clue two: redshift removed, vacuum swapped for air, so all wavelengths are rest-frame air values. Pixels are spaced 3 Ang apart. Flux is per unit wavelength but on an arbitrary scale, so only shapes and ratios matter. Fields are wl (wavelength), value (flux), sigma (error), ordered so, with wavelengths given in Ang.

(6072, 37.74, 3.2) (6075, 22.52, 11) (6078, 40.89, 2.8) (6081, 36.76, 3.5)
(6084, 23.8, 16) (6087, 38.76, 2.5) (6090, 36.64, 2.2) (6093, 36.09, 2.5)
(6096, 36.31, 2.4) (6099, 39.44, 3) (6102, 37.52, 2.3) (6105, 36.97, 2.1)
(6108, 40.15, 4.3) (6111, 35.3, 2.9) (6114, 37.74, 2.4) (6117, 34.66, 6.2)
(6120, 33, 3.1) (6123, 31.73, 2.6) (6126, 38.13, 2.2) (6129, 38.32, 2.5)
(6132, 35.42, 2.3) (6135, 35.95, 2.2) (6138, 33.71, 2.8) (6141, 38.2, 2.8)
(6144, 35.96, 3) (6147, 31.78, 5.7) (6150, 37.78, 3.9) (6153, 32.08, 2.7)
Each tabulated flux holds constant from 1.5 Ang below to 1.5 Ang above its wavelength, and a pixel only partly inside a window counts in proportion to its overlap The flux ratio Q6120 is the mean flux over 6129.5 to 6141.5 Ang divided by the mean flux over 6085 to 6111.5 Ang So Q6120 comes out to 0.96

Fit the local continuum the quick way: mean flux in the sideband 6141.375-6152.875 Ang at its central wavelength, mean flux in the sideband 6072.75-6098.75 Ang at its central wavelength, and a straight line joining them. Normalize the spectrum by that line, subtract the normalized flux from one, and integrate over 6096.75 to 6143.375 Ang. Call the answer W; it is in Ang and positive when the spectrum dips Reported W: -2.2 Ang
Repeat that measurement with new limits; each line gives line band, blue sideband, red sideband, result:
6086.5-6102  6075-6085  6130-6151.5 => -1.88 Ang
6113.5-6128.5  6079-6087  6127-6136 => 0.29 Ang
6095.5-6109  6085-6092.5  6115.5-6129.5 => -0.84 Ang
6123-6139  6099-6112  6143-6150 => -0.08 Ang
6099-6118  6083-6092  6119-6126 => -2.08 Ang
